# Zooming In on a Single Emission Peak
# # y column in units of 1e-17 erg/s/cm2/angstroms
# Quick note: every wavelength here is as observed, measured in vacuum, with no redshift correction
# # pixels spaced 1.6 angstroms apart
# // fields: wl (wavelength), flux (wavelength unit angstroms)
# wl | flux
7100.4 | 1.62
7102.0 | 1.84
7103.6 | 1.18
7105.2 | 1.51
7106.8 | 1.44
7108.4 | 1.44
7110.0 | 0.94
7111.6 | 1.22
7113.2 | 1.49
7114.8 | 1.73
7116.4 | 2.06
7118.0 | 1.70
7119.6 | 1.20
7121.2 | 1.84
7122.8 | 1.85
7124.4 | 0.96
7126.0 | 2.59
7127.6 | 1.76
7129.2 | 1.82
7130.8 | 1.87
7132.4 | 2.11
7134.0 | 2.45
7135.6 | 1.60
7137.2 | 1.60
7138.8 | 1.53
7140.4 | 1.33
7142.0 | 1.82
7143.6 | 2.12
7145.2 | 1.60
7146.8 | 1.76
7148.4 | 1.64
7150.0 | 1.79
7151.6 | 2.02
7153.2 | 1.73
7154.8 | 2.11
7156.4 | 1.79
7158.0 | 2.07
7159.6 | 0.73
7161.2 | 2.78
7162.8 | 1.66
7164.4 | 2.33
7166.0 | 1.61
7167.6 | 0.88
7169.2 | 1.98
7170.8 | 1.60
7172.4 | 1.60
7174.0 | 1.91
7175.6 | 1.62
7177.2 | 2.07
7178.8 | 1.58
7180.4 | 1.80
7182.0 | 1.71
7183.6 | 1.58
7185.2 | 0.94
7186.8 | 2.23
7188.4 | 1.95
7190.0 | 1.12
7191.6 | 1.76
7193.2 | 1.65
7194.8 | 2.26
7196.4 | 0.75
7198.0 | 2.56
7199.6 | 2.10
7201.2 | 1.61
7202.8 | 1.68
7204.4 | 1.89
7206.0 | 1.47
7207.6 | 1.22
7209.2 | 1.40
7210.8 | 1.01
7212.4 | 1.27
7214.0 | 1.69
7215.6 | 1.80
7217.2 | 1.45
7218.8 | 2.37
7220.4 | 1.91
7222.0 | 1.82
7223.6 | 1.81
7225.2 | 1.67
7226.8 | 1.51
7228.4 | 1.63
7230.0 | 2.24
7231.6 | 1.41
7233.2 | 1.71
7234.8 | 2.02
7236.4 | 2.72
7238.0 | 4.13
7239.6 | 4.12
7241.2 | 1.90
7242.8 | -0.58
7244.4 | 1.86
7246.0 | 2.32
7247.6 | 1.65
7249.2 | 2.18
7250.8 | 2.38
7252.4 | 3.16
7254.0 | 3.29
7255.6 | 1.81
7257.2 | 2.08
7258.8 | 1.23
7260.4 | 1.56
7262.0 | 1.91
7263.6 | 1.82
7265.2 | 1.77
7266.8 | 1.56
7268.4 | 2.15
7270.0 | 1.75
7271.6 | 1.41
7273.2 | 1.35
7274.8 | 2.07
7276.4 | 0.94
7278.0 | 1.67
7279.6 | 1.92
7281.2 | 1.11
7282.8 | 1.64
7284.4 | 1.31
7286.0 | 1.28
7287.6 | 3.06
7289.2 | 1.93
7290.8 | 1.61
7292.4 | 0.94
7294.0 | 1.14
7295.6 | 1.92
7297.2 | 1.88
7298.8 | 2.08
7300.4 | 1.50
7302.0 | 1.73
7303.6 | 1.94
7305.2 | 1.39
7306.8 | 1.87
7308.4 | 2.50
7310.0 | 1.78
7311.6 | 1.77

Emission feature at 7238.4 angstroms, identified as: [S II]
